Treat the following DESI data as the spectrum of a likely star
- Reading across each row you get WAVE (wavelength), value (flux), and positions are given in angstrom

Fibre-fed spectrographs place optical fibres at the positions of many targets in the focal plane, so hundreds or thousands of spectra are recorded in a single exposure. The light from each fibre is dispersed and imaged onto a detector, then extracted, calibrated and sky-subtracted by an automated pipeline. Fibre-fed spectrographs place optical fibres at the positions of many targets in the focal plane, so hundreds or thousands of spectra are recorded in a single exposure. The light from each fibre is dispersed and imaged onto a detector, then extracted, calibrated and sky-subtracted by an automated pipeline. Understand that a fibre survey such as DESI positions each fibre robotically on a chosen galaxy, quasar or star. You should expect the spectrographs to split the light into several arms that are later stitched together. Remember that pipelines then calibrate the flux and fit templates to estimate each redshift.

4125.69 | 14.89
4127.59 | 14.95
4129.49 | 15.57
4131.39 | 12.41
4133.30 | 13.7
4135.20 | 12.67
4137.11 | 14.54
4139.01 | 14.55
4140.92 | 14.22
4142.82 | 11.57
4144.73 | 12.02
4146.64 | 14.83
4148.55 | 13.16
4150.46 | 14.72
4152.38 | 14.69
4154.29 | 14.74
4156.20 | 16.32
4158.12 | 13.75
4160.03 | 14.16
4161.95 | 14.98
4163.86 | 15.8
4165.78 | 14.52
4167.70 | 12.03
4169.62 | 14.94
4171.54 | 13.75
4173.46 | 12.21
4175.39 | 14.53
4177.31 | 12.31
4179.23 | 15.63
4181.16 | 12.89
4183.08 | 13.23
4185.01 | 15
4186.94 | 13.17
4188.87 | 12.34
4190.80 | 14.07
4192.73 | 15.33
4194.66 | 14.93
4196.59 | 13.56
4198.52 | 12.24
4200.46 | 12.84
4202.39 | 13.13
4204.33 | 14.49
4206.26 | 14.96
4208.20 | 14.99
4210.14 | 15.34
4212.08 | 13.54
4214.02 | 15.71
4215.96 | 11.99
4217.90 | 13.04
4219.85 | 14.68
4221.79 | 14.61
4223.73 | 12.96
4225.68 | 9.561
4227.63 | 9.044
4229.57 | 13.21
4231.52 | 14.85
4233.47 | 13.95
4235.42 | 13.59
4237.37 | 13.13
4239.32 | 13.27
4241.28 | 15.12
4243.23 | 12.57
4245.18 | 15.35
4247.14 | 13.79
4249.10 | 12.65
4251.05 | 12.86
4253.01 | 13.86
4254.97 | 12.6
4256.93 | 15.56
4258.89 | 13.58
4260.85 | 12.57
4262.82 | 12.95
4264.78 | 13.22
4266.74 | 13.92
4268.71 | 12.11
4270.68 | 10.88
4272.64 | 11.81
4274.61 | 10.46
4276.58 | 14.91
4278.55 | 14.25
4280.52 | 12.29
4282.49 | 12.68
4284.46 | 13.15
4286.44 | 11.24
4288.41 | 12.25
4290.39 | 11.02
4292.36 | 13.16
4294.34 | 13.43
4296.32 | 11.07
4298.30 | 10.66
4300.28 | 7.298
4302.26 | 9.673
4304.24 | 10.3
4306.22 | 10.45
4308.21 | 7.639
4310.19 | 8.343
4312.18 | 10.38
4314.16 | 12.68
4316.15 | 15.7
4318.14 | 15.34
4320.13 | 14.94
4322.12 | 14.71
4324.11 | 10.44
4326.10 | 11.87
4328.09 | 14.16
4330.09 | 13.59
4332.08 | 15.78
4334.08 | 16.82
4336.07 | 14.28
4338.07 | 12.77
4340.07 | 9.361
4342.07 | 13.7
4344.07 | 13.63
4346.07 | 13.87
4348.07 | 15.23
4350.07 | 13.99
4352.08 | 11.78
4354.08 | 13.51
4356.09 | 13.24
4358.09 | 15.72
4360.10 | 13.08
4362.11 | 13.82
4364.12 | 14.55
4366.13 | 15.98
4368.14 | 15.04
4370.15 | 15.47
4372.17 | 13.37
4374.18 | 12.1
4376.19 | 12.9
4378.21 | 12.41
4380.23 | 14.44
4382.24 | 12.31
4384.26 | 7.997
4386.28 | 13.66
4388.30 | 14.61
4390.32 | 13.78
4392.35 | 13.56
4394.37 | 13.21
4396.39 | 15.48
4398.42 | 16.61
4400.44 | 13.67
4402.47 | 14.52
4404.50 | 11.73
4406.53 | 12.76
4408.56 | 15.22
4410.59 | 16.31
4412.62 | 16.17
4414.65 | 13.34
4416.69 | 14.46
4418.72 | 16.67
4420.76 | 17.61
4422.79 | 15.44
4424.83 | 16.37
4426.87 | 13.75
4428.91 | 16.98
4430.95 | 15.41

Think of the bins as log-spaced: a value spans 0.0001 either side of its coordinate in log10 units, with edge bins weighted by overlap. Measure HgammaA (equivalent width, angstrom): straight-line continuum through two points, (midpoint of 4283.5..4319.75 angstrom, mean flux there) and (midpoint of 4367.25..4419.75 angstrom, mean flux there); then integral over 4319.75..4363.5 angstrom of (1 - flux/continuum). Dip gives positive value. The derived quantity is -4.1 angstrom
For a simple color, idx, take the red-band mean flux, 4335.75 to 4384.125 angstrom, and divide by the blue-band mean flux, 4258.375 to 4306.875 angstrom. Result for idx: 1.1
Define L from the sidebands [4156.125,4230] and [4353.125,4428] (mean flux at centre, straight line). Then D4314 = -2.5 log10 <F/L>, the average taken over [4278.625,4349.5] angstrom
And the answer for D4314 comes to 0.13 mag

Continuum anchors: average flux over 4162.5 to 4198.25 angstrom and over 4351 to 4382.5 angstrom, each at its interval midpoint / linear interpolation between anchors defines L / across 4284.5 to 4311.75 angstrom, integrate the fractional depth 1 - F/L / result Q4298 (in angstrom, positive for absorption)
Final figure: 6.4 angstrom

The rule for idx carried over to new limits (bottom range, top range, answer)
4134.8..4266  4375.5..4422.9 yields 1.03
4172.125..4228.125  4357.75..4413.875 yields 1.03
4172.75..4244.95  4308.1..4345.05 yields 0.96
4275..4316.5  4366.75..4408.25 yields 1.18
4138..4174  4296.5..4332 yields 0.84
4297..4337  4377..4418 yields 1.13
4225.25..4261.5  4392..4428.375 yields 1.12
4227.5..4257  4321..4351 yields 1.01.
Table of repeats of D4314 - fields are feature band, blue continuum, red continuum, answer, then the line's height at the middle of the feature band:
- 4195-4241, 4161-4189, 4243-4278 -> 0.002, 13.5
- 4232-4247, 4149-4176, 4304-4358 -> -0.012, 13.7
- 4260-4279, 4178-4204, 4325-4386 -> 0.081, 13.6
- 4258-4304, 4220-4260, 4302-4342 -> 0.076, 12.9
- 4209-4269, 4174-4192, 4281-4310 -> -0.094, 12.3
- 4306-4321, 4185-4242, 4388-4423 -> 0.183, 14.2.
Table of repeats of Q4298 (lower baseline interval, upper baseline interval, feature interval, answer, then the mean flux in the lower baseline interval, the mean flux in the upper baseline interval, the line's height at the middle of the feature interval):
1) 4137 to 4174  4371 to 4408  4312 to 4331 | 0.0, 14.1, 13.3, 13.5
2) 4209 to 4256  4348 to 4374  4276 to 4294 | 1.2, 13.4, 14.1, 13.7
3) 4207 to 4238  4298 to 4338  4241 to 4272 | -0.7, 13.4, 12.3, 13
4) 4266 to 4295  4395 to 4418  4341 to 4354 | -0.1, 12.5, 14.6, 13.6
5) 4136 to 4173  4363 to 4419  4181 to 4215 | 0.2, 14.1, 14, 14.1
